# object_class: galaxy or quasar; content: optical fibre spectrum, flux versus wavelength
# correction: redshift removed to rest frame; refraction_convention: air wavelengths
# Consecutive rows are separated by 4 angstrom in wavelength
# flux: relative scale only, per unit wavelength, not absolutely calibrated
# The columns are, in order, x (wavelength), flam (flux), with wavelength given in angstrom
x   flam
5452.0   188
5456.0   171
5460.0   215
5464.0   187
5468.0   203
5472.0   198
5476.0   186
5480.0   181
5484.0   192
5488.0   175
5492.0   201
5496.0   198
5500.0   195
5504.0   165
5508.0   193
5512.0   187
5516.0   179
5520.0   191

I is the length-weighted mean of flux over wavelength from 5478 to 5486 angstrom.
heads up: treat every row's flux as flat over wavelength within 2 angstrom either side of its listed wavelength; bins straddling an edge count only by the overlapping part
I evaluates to 186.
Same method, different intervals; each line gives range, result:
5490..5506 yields 190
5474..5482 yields 184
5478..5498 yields 189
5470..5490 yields 186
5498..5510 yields 184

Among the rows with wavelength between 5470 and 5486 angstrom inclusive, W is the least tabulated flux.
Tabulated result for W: 181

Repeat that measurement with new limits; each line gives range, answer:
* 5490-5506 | 165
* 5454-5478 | 171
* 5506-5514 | 187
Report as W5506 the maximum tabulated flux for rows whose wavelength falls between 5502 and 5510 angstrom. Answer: 193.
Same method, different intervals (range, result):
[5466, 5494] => 203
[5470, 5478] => 198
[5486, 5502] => 201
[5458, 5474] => 215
